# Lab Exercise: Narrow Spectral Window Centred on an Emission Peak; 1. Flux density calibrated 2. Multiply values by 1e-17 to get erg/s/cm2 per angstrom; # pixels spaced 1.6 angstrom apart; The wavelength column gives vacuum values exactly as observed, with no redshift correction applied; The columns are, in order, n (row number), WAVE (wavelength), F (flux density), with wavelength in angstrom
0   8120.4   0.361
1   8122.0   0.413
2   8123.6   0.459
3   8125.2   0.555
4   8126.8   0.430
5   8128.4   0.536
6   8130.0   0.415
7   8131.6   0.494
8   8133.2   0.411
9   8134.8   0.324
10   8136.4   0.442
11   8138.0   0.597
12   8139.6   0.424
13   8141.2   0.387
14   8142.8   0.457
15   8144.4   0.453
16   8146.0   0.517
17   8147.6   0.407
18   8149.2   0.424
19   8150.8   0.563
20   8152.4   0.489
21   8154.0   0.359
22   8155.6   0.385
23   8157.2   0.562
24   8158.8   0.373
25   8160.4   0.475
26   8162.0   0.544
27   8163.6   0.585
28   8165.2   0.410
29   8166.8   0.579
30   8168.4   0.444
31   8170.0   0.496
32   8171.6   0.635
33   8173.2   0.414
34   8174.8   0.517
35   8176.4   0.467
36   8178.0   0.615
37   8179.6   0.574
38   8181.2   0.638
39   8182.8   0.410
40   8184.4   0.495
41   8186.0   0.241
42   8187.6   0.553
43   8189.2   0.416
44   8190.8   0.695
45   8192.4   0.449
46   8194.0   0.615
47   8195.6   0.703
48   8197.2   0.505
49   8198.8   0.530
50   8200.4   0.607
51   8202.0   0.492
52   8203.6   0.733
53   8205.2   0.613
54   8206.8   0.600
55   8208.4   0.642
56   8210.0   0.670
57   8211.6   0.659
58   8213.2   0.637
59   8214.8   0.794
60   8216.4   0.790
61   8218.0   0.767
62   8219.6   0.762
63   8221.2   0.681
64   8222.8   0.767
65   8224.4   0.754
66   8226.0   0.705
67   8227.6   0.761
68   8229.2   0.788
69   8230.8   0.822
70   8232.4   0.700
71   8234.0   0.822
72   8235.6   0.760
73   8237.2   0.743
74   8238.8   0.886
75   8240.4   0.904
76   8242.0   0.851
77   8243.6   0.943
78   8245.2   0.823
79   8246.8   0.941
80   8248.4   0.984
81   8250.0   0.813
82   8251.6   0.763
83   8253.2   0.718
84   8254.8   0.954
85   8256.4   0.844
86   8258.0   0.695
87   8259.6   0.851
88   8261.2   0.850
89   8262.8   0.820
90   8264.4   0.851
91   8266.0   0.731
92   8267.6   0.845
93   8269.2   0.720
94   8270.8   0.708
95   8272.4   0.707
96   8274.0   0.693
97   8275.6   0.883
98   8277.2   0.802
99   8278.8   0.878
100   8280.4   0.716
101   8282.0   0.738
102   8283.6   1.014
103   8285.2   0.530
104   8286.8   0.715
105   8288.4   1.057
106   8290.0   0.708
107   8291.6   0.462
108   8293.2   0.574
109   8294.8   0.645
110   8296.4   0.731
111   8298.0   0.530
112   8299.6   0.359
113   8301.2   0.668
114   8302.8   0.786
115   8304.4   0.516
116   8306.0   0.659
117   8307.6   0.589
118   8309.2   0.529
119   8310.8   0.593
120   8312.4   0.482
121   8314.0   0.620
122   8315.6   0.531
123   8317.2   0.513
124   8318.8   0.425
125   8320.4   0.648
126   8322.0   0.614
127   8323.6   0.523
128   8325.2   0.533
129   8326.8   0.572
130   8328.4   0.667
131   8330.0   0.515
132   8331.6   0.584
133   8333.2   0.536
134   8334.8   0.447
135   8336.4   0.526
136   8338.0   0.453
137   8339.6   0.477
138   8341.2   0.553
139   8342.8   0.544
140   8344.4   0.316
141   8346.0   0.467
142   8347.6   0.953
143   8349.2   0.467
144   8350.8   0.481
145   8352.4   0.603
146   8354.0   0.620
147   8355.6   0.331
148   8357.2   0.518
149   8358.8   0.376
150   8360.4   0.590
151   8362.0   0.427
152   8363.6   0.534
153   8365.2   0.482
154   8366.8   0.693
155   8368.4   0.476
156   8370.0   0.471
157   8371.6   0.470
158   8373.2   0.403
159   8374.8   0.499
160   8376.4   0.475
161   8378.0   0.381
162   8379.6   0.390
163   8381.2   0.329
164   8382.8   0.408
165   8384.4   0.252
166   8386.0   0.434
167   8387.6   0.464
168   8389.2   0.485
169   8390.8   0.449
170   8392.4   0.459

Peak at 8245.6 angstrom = Mg II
